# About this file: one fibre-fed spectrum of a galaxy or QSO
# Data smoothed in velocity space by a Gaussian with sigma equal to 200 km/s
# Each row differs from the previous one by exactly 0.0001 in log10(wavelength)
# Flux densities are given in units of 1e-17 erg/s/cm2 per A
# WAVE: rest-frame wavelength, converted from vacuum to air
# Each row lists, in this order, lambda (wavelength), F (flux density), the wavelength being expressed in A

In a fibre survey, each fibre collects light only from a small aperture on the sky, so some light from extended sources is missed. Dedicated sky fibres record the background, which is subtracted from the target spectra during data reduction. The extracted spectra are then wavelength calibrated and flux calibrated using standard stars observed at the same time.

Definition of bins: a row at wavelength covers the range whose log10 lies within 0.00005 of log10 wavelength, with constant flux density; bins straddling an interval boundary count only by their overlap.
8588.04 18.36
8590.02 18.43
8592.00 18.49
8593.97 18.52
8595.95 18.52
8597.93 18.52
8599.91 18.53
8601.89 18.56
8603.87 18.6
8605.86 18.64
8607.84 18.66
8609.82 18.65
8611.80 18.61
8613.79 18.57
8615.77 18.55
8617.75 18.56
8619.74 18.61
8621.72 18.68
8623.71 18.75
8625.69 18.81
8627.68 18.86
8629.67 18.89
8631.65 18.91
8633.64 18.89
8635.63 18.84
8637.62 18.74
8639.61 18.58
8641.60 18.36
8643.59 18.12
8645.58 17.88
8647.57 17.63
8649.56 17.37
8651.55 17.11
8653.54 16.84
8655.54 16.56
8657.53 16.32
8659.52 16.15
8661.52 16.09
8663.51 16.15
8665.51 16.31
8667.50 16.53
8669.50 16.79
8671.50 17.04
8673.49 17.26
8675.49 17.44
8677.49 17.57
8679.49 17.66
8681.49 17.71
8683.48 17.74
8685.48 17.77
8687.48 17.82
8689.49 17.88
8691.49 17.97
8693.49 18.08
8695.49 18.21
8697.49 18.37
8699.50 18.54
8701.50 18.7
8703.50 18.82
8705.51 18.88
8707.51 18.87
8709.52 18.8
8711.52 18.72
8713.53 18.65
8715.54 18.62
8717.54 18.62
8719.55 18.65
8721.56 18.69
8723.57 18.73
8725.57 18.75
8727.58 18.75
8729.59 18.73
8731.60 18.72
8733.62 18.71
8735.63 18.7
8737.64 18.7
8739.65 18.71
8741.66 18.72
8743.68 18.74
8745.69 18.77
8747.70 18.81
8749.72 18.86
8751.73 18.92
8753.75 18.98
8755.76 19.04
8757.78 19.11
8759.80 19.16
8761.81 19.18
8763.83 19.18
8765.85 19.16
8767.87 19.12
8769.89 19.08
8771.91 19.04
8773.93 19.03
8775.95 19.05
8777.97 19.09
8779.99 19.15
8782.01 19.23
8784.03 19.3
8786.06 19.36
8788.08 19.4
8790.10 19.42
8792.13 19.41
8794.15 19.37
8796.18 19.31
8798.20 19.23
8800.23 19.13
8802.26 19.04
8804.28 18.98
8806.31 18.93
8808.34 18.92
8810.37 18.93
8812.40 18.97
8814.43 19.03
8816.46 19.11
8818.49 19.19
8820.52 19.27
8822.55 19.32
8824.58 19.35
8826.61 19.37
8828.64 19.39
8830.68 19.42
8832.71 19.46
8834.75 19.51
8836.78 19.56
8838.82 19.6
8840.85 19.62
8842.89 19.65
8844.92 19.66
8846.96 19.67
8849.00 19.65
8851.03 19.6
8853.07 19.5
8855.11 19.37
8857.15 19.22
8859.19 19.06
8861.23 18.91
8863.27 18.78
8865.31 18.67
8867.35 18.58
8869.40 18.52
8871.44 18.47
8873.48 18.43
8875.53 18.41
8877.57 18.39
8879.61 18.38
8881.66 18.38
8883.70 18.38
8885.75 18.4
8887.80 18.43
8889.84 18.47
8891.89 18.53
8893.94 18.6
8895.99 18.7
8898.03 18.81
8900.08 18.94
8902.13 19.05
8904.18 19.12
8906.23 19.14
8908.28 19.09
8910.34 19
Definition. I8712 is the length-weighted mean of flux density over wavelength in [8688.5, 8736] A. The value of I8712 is 18.6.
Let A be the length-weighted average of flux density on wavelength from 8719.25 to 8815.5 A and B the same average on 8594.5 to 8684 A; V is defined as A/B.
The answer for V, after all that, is 1.06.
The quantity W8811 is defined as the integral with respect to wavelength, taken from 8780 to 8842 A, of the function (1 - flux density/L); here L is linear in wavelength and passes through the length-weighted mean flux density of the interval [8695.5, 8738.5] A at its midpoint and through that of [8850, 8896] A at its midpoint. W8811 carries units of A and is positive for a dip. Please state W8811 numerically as -1.90 A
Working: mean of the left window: 18.7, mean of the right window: 18.7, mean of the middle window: 19.3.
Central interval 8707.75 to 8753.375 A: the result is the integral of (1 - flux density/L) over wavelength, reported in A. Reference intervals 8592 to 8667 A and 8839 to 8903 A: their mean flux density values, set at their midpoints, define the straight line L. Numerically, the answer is -0.8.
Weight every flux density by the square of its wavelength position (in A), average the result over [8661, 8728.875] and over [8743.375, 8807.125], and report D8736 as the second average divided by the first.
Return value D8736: 1.08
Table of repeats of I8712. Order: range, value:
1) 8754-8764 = 19.1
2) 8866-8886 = 18.4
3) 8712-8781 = 18.9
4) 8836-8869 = 19.3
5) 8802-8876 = 19.2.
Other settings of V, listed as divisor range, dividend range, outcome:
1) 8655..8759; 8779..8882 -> 1.06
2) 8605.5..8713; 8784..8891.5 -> 1.06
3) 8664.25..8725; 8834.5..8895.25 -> 1.05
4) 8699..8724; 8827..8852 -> 1.05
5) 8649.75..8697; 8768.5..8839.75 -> 1.12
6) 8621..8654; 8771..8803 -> 1.05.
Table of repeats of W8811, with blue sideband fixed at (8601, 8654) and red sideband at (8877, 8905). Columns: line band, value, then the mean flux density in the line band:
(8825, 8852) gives -1.4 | 19.5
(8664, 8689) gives 1.6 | 17.3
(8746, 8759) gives -0.3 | 18.9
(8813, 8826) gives -0.5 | 19.2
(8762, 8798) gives -1.3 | 19.2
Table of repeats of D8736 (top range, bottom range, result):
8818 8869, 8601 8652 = 1.10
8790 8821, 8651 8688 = 1.16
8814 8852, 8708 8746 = 1.07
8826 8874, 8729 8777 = 1.04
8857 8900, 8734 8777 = 1.01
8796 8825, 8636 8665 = 1.15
